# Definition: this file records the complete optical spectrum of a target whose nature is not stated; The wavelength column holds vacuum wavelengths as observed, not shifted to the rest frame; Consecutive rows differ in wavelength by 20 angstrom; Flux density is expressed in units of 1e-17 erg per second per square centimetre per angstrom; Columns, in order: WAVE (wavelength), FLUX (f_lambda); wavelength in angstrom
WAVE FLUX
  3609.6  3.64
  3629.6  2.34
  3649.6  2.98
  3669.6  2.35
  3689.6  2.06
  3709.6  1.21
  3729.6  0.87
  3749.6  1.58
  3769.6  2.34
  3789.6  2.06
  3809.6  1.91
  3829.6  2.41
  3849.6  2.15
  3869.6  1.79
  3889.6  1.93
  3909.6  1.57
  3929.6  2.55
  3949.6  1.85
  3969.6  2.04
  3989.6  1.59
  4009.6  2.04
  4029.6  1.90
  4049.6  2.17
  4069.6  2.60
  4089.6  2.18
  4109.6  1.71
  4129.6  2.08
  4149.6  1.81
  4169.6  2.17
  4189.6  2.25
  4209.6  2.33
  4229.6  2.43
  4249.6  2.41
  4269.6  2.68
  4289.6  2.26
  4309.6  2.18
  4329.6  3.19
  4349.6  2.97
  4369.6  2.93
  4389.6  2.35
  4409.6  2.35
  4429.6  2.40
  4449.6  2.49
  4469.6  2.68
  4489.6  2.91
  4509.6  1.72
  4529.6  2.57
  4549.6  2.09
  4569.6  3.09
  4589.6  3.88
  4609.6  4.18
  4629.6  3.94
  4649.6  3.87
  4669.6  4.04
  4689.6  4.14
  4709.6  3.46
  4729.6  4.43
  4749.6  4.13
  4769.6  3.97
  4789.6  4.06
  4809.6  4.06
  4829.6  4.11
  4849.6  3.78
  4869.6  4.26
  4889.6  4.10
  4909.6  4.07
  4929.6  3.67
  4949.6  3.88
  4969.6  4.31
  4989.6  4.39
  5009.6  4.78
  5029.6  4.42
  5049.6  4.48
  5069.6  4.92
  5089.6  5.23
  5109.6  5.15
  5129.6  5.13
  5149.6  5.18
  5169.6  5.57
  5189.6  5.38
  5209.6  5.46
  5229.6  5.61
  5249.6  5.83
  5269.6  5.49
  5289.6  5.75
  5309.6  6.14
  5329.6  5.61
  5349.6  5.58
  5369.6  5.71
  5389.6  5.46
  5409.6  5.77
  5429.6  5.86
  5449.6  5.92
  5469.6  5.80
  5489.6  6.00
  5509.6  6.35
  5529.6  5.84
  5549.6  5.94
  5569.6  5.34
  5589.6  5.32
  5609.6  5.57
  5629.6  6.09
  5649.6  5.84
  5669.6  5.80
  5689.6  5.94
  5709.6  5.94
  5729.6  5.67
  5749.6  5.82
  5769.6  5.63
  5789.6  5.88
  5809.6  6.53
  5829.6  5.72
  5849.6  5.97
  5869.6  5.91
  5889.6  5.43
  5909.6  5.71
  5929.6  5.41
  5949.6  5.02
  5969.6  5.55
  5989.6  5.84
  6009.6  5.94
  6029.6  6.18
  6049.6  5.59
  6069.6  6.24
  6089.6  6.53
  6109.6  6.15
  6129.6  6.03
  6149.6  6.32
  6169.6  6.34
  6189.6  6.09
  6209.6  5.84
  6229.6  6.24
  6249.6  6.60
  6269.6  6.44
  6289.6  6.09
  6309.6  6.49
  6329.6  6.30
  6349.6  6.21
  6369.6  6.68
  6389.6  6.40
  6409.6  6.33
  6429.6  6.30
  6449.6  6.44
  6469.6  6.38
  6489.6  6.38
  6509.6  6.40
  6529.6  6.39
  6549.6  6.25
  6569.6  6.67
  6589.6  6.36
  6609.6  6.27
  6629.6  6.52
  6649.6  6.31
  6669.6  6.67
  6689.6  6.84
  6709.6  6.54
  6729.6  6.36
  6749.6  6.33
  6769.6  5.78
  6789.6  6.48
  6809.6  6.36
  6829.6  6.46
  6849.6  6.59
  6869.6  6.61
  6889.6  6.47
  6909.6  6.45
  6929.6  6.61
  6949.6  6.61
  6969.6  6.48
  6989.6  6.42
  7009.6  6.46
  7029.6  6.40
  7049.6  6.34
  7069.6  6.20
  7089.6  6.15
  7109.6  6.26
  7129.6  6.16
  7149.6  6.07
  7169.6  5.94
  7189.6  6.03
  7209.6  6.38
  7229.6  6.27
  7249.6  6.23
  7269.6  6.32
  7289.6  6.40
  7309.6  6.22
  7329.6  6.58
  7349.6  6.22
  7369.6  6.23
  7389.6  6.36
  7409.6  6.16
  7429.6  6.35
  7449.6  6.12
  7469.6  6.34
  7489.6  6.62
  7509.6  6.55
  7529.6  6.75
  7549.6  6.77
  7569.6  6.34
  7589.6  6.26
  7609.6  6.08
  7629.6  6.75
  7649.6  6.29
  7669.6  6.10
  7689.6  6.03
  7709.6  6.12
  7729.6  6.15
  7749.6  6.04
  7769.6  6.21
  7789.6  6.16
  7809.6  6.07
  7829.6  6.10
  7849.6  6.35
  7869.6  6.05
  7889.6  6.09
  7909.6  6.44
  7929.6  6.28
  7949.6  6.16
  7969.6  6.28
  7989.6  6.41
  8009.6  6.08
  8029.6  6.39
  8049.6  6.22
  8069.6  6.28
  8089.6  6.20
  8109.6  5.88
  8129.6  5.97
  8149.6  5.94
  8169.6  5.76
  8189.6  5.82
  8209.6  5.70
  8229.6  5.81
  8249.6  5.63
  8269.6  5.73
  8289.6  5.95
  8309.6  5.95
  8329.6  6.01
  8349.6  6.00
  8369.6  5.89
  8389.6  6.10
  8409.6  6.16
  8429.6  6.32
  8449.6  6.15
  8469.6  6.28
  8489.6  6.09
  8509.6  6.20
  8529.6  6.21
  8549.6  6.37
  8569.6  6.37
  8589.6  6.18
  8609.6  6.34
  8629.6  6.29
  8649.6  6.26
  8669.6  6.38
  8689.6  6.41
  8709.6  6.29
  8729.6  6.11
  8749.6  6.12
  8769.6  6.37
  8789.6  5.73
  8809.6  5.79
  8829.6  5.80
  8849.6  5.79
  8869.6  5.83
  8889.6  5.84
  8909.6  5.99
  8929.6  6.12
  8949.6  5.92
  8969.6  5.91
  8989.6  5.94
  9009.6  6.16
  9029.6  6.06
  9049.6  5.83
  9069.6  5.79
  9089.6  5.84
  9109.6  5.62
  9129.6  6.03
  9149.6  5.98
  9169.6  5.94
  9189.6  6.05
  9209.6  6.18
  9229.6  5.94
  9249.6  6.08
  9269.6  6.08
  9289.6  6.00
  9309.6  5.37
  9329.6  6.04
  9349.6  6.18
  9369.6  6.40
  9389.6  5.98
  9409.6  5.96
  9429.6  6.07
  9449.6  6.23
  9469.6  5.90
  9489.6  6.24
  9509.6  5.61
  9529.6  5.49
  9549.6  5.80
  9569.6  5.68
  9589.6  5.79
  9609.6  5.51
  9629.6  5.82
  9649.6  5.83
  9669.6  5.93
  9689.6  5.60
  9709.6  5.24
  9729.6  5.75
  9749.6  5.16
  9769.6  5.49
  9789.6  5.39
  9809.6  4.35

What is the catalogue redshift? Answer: 0.15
